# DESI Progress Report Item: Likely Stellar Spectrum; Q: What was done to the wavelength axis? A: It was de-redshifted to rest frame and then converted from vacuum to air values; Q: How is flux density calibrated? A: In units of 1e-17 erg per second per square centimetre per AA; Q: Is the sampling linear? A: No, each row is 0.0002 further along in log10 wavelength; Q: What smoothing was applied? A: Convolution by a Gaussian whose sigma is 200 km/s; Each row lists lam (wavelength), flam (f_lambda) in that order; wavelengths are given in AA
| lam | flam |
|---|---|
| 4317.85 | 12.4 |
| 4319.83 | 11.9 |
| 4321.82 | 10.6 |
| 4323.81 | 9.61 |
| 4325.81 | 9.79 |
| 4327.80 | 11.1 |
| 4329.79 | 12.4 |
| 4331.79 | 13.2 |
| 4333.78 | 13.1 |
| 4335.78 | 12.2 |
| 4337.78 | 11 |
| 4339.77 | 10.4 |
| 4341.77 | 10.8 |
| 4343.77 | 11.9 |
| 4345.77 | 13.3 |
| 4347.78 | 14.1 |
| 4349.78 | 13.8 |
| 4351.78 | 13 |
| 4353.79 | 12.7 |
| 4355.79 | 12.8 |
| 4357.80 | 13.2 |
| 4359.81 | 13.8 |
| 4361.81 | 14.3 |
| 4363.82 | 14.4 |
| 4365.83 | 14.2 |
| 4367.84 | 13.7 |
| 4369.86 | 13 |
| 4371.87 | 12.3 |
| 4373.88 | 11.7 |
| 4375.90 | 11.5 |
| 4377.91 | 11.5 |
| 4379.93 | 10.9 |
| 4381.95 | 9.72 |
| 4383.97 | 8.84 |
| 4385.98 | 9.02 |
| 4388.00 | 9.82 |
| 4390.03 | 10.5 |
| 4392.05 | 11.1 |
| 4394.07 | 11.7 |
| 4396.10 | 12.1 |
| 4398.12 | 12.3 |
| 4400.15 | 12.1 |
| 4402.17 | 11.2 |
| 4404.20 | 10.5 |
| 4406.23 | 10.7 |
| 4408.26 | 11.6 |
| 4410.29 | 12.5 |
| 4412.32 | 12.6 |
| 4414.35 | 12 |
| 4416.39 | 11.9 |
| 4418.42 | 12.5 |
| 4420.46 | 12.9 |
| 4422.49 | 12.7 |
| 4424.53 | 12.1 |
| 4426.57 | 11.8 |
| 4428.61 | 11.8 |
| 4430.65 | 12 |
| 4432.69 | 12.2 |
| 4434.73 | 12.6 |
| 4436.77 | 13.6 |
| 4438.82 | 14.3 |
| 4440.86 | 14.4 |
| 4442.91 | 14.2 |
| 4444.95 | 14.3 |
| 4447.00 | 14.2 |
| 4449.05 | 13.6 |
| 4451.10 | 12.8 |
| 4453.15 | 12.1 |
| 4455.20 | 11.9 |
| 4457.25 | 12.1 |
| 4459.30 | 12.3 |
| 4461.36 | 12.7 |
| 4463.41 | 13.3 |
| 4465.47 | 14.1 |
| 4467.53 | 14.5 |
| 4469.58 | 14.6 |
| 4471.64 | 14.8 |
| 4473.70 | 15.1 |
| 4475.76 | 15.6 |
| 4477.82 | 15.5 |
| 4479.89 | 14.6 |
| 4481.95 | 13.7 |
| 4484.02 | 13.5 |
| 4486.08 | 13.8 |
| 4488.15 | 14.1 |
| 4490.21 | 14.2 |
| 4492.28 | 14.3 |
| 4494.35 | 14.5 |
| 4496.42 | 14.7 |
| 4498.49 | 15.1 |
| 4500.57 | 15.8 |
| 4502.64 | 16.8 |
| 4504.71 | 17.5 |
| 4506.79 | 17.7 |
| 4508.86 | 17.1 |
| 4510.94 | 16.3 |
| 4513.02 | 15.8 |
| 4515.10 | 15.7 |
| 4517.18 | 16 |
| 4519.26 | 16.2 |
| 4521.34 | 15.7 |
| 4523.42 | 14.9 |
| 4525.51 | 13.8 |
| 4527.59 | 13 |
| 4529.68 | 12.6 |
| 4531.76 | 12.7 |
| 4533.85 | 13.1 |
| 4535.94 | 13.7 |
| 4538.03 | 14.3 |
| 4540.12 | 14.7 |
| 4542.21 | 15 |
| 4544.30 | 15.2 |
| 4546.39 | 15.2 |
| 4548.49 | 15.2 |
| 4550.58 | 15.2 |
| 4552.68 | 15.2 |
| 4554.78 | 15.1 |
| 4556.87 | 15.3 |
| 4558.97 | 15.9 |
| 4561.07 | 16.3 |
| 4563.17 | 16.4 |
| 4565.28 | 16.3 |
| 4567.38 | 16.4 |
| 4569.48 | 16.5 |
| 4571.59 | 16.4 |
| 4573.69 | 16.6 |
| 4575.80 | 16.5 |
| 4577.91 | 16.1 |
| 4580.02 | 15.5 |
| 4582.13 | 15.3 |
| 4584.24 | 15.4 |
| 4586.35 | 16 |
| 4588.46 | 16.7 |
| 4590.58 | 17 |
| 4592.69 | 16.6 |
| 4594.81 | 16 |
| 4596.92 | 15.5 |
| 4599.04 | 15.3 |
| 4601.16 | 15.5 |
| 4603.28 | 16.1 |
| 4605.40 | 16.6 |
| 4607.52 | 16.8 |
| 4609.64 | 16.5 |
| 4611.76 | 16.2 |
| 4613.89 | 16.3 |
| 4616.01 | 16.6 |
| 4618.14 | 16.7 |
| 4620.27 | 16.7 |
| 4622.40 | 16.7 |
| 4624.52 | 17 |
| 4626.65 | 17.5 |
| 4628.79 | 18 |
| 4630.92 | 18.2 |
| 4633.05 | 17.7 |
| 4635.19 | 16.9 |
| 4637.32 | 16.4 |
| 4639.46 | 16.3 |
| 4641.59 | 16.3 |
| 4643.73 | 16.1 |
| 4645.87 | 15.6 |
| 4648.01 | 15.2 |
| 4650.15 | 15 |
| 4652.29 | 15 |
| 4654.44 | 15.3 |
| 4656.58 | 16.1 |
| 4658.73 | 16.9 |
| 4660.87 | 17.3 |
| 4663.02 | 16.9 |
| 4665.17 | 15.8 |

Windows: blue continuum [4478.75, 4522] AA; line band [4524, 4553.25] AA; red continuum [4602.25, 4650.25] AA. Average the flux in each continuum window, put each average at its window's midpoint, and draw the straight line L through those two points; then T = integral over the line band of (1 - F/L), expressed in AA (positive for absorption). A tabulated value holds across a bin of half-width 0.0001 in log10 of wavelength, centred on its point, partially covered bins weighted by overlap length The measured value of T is 2.89 AA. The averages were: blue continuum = 15.4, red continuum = 16.6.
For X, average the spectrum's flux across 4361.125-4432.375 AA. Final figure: 11.8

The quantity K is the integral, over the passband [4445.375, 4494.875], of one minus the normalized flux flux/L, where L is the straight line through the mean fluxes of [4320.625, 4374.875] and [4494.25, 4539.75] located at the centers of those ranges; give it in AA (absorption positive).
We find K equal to 2.0 AA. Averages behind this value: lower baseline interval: 12.5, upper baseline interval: 15.1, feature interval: 13.8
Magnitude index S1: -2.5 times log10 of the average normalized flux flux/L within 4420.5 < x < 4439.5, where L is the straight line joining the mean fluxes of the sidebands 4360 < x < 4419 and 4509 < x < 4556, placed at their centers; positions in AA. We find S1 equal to 0.006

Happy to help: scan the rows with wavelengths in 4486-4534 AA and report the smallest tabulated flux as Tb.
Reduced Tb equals 12.6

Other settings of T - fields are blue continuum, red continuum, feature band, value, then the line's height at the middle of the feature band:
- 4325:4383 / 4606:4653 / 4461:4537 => -1.16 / 14.6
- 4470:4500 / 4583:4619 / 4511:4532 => 0.39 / 15.1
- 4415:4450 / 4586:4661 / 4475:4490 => -0.52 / 13.9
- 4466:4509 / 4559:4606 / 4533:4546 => 1.04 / 15.6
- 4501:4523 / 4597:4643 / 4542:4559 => 1.31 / 16.5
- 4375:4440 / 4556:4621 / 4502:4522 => -3.11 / 14.3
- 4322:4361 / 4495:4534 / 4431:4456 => 1.27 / 14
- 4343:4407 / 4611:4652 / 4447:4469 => 0.79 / 13.5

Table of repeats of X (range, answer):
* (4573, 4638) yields 16.5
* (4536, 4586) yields 15.6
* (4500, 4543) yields 15.2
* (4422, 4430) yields 12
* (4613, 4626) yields 16.7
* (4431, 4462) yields 13.1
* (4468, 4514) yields 15.2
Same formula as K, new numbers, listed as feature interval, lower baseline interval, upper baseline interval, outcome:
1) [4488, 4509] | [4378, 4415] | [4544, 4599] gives -2.6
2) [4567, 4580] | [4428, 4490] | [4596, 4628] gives -0.5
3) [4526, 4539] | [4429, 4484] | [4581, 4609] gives 1.5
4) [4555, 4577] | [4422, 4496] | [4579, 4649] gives -1.0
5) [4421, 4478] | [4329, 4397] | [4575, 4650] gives 1.0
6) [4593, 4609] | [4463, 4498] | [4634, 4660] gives -0.5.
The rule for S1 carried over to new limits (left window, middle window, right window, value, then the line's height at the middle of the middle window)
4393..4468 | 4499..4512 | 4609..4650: -0.188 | 14.1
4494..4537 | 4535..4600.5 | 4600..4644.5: 0.016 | 15.9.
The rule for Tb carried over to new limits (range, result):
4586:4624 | 15.3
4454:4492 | 11.9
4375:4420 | 8.84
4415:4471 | 11.8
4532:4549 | 13.1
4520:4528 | 13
